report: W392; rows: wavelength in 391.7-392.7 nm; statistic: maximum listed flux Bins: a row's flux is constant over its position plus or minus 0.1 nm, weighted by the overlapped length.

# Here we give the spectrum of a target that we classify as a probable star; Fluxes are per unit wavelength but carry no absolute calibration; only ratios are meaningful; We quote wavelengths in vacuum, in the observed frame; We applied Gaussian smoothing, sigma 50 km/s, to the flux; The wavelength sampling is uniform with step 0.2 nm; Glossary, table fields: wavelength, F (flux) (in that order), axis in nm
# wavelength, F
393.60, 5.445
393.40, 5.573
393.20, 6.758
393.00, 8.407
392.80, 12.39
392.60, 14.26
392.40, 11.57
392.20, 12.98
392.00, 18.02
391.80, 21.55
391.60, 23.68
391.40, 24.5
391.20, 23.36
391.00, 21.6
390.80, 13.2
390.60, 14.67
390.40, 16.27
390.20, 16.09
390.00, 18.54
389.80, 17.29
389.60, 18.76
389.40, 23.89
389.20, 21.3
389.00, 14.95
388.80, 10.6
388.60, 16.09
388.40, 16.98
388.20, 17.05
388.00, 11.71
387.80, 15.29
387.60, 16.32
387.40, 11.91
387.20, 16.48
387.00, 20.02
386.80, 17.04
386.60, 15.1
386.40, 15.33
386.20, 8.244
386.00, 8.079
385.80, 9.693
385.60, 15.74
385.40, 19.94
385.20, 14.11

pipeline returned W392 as 21.55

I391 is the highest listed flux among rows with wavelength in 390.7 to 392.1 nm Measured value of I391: 24.5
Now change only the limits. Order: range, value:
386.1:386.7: 15.33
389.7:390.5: 18.54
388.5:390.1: 23.89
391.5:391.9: 23.68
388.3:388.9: 16.98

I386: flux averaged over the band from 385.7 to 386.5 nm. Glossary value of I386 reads 10.3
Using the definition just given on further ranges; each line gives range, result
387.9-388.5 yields 15.2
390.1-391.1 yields 16.4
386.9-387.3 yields 18.3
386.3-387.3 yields 16.8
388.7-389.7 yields 17.9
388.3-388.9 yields 14.6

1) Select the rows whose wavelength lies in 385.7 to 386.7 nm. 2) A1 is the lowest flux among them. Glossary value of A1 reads 8.079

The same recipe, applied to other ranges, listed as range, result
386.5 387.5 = 11.91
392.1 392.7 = 11.57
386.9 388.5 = 11.71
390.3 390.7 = 14.67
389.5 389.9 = 17.29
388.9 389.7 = 14.95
